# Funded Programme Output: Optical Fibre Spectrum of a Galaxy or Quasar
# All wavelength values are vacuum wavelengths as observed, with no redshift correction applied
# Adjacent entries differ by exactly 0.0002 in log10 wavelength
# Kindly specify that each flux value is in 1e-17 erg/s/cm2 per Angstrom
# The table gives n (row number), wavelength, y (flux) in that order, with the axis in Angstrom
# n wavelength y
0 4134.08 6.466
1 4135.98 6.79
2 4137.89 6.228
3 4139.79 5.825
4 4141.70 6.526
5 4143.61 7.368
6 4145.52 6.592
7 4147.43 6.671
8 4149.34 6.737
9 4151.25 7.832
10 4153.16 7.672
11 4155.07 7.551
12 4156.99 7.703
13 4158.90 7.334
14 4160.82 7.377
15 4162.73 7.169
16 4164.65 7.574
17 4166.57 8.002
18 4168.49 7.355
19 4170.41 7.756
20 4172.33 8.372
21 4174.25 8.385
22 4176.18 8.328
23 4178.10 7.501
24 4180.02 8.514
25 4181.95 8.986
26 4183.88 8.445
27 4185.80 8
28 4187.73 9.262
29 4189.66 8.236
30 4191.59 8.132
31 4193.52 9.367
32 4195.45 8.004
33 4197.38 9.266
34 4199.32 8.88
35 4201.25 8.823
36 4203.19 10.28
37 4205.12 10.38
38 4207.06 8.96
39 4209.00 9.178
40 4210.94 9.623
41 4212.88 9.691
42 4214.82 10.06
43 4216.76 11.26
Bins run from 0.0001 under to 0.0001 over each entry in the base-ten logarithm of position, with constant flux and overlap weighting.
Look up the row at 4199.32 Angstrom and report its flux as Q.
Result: 8.88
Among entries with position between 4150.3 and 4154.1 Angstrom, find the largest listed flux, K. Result 7.832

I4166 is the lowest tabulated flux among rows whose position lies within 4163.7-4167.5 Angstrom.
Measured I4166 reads 7.574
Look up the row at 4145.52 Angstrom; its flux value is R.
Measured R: 6.592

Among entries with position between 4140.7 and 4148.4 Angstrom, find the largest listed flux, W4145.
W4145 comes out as 7.368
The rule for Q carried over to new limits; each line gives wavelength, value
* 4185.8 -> 8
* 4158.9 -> 7.334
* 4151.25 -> 7.832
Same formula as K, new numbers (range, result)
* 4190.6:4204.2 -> 10.28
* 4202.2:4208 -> 10.38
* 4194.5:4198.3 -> 9.266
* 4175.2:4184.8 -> 8.986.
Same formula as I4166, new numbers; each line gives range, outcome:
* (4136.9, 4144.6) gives 5.825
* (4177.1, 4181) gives 7.501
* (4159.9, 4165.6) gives 7.169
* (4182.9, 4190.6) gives 8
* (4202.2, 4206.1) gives 10.28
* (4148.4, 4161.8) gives 6.737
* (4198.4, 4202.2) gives 8.823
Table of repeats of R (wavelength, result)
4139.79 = 5.825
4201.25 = 8.823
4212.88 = 9.691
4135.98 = 6.79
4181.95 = 8.986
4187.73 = 9.262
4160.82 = 7.377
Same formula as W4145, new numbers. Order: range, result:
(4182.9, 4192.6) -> 9.262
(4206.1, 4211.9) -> 9.623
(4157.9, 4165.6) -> 7.574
